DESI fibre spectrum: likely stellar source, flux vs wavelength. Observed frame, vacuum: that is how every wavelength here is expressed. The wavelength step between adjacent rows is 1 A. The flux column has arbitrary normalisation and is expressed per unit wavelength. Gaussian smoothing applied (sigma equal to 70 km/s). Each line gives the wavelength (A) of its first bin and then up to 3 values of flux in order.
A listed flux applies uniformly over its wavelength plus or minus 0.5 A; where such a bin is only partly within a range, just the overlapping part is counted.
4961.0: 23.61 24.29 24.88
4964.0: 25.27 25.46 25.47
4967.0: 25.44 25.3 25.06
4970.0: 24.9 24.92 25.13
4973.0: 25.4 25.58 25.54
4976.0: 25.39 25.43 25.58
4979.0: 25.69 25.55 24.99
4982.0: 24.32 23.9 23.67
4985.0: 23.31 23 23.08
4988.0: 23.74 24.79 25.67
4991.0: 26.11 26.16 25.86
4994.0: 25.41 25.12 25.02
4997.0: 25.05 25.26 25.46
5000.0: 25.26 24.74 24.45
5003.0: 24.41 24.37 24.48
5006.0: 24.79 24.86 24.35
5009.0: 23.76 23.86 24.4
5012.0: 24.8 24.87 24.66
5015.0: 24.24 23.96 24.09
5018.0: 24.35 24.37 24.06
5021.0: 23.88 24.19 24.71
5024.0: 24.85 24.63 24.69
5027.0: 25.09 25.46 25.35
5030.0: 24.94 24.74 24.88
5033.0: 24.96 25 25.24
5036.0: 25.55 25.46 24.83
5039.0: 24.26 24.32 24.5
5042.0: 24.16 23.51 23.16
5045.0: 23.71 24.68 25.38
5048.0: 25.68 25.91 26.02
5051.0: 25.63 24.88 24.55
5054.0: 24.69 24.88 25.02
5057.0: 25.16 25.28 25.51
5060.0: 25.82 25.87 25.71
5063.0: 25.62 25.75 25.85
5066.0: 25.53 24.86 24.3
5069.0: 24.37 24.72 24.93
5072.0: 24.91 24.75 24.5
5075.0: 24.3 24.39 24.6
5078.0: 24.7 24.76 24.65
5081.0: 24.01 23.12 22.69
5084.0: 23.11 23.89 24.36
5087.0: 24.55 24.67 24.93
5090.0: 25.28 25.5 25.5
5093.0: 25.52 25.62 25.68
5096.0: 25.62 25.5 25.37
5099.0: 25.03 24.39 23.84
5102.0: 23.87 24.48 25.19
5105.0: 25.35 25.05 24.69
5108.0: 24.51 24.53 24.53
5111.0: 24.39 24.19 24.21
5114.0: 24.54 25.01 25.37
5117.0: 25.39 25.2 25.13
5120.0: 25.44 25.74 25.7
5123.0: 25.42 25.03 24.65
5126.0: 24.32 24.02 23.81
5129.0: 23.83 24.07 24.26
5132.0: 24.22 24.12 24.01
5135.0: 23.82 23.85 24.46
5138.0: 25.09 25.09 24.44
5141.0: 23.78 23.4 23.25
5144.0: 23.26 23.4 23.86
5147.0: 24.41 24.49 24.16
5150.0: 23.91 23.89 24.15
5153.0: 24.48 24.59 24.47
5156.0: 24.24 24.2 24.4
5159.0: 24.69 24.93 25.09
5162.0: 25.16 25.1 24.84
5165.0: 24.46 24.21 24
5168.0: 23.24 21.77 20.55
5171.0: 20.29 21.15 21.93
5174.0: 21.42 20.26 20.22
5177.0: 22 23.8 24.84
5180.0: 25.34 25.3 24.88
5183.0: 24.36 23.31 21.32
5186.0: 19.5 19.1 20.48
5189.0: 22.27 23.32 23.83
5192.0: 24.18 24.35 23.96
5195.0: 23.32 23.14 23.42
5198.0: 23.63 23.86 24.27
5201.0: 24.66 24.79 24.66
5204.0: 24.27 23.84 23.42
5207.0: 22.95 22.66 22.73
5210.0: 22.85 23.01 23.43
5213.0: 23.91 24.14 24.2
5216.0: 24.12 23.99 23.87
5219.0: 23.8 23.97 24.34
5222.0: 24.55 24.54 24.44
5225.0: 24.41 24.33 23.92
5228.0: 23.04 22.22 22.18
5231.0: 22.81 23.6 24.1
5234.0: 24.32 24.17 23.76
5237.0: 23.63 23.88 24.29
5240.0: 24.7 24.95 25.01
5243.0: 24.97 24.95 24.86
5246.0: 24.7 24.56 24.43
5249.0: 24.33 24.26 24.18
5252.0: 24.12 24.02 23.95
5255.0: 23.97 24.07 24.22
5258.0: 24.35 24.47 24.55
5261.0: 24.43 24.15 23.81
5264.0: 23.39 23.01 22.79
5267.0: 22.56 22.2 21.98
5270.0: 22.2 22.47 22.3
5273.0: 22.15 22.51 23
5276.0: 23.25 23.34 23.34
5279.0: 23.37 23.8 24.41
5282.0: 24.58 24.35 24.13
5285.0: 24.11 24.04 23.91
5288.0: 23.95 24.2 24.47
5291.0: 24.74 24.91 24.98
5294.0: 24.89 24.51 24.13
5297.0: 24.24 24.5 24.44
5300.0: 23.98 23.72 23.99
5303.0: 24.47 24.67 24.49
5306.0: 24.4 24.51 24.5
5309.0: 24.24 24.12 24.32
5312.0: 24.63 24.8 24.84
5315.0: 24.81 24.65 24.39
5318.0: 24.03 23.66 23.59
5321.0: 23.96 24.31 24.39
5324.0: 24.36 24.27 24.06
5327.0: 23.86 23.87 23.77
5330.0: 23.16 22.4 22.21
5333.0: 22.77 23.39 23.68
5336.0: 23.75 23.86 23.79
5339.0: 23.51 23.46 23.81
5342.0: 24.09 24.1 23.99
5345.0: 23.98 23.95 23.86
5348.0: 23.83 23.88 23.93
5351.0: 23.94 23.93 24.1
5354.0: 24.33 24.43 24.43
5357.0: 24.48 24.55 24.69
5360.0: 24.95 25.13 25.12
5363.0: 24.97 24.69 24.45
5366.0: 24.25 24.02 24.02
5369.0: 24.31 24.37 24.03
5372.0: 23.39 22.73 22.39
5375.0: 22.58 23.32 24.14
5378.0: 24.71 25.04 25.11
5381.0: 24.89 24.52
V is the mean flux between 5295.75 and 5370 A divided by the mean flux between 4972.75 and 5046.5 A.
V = 0.98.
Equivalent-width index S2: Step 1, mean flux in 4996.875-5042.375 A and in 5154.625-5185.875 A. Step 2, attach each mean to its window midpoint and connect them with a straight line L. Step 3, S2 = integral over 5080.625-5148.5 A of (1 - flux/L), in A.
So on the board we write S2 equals -2.0 A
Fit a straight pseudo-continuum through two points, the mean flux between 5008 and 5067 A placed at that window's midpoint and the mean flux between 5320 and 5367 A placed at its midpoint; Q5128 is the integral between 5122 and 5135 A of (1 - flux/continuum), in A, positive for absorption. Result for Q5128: 0.1 A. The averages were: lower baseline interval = 24.8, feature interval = 24.3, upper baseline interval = 24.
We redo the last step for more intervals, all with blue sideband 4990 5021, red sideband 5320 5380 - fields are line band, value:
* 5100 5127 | -0.3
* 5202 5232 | 0.7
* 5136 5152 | 0.3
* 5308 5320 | -0.2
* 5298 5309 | -0.1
